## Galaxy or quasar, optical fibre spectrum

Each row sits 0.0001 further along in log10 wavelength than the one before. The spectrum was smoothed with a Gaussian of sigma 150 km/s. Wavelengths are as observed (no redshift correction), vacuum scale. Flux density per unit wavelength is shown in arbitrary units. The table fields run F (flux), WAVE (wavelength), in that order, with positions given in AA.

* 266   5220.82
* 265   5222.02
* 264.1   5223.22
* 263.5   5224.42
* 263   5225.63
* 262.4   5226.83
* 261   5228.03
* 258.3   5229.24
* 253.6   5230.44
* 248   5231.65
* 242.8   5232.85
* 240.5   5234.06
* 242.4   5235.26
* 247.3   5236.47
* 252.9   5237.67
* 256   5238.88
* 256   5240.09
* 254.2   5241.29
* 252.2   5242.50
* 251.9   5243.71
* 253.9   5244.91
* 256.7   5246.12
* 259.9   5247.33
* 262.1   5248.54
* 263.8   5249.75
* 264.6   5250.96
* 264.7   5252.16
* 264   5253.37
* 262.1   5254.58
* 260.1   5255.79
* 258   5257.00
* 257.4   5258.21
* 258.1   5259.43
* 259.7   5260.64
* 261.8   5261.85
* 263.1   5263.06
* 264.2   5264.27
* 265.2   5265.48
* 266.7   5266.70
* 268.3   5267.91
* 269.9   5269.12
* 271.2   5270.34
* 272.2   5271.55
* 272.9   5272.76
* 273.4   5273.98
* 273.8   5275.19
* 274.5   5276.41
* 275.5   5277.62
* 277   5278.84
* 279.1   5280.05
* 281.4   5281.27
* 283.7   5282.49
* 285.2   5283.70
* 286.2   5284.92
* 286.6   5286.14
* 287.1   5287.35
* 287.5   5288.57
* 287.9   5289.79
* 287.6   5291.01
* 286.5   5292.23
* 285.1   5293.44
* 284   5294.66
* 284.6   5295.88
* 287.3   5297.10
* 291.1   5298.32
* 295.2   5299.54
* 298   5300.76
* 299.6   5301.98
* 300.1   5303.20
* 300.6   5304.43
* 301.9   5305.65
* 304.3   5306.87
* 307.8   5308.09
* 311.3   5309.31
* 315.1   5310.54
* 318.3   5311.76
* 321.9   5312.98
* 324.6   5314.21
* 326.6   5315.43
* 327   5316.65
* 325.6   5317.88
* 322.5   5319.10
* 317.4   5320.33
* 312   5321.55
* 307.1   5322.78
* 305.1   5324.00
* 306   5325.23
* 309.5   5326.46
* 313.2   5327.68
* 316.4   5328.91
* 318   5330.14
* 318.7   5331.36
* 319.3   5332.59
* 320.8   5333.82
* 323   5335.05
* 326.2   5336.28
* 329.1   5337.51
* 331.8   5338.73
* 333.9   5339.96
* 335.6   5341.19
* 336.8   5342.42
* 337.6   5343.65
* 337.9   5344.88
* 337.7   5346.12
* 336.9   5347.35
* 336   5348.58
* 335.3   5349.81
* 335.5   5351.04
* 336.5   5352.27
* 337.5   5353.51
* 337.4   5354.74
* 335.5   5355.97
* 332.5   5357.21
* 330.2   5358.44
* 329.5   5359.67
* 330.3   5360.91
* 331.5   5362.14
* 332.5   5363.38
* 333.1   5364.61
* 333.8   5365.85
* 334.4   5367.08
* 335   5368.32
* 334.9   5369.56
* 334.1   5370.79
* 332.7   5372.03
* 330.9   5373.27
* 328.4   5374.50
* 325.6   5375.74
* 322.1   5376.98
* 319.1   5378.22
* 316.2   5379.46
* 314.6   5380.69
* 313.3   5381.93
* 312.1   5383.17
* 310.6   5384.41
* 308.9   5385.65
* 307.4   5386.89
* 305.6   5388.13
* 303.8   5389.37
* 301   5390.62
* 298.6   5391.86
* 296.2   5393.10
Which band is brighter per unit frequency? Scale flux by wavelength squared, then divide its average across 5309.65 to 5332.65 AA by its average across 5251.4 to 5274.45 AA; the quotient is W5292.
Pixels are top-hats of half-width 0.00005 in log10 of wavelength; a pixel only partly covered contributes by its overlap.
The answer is 1.22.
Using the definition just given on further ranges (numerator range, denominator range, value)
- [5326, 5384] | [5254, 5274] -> 1.28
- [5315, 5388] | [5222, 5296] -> 1.27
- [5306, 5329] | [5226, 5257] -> 1.27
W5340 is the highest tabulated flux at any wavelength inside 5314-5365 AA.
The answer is 337.9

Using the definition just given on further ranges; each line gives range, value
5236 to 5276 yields 273.8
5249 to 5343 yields 336.8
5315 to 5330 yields 327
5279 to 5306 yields 301.9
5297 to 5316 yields 326.6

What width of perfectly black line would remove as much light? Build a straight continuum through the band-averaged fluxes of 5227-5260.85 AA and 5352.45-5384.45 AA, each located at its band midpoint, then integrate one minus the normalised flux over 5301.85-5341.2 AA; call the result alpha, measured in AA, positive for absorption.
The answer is -2.0 AA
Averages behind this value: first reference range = 256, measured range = 317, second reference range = 328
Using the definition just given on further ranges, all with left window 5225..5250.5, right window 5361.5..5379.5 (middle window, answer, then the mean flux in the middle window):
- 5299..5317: -1.0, 310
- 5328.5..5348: -1.1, 329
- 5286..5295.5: -0.1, 287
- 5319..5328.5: -0.2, 311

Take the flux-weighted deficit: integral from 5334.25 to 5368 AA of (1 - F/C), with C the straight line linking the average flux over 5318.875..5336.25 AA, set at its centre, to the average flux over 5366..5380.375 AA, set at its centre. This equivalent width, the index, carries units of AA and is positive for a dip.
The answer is -1.2 AA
